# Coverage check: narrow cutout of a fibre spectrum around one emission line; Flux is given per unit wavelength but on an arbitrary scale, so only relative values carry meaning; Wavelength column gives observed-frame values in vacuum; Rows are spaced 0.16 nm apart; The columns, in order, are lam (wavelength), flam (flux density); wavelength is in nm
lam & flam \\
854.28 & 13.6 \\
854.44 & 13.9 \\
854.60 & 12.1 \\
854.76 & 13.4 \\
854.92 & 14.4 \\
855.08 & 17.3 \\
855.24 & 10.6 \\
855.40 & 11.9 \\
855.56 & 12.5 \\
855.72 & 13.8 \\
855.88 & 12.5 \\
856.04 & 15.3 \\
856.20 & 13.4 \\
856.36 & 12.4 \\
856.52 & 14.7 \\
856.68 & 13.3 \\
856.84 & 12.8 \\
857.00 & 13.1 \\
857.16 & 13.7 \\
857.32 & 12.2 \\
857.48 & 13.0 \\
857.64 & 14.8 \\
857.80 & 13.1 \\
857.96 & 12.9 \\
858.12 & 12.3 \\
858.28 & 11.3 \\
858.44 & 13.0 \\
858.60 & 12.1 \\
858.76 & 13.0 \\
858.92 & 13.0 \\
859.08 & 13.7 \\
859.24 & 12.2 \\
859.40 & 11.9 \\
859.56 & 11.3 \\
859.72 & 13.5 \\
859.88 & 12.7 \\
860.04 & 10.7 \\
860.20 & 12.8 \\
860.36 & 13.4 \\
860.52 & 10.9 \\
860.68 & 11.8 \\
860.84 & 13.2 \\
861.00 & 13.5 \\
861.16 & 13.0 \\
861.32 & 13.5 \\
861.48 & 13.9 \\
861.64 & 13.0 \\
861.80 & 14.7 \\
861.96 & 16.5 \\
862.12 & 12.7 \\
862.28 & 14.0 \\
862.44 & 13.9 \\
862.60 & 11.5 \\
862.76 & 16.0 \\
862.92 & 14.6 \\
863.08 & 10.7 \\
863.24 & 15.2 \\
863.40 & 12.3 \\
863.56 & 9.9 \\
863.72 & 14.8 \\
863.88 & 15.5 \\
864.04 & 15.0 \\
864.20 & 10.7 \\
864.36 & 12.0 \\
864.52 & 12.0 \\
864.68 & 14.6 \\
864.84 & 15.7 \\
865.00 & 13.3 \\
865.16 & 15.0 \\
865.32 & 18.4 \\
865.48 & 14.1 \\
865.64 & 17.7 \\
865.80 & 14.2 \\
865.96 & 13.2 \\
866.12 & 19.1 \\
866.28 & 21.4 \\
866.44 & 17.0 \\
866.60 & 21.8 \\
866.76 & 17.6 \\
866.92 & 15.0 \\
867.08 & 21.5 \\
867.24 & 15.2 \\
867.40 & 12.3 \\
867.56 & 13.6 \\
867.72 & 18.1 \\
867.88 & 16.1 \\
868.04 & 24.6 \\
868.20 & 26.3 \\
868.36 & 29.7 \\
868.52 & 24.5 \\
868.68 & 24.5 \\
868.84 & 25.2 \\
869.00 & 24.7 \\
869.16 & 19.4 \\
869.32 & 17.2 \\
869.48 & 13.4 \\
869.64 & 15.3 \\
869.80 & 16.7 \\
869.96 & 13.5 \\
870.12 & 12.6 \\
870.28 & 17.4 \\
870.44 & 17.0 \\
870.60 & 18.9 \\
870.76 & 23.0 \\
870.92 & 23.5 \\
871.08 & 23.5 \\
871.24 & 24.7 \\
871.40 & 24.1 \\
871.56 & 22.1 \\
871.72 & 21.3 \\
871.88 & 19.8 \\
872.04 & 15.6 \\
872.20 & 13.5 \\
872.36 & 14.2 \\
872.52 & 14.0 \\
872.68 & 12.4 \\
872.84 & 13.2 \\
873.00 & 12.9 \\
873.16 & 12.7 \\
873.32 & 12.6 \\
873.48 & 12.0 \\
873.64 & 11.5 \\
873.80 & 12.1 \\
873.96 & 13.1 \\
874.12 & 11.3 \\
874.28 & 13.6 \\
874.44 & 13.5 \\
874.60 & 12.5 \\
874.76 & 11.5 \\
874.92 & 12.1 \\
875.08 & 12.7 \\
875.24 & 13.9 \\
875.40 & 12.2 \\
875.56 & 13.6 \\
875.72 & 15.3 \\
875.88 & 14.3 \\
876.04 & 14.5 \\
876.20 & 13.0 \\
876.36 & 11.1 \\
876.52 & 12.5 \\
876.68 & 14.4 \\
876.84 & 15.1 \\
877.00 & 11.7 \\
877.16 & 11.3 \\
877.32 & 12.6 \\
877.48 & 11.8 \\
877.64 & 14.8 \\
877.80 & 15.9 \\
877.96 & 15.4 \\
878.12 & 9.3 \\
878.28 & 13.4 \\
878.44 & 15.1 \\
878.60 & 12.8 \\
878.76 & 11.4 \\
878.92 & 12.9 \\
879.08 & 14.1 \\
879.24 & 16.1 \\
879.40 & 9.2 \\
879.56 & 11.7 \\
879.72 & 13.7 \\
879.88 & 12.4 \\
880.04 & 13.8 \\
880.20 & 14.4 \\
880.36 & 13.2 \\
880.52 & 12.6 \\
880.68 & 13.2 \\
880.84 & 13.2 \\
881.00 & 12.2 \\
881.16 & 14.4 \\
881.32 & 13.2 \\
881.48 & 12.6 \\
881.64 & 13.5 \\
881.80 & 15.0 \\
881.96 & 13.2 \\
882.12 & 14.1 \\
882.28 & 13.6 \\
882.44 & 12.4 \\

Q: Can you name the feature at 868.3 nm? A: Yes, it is H-alpha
